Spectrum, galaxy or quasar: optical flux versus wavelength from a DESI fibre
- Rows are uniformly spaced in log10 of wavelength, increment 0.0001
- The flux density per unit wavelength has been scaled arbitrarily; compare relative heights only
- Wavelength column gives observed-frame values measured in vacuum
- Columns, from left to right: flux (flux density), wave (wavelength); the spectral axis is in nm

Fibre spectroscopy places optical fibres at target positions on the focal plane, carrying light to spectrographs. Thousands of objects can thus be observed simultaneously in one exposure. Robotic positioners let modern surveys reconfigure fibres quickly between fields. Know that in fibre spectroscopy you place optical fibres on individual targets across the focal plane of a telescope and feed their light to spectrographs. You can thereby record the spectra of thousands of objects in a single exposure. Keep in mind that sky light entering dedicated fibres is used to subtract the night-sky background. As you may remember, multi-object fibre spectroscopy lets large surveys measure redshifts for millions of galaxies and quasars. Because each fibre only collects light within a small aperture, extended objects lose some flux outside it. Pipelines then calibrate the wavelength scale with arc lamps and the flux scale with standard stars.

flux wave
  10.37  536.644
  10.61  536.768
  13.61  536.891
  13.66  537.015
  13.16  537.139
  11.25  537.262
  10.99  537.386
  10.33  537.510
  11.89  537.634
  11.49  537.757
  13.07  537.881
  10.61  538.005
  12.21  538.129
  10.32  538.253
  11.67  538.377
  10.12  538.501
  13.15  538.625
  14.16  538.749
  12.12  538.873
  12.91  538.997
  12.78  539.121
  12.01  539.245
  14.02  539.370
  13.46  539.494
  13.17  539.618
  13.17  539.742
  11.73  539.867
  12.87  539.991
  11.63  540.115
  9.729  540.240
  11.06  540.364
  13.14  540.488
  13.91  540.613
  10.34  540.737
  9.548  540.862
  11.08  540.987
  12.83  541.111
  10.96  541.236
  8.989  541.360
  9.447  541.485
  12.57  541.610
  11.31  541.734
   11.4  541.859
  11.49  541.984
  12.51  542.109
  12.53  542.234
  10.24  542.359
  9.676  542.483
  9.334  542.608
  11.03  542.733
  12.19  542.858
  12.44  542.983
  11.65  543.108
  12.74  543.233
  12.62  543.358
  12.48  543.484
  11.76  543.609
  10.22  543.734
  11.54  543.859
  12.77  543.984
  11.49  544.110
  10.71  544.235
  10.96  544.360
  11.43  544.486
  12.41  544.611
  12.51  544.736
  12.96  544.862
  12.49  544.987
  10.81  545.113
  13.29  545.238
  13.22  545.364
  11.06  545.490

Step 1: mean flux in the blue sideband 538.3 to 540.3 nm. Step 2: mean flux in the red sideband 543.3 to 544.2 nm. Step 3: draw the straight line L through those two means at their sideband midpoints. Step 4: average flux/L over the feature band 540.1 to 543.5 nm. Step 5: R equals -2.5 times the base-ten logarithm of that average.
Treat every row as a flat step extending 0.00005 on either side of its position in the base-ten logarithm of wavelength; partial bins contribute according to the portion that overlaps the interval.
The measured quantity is 0.06 mag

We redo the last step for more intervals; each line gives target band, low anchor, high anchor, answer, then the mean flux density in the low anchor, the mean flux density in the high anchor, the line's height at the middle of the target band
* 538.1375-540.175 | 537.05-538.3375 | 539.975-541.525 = -0.10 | 11.6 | 11.2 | 11.4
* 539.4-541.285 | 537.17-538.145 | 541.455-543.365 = -0.04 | 11.5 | 11.5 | 11.5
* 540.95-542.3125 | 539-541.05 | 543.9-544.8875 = 0.06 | 12.1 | 11.9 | 12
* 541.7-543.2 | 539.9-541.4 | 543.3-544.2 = 0.03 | 11.4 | 11.8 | 11.6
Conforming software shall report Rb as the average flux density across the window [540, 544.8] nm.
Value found 11.5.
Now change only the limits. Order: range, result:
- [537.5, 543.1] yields 11.7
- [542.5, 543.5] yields 11.7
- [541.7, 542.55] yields 11.3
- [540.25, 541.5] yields 11.1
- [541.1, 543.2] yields 11.2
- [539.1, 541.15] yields 12.1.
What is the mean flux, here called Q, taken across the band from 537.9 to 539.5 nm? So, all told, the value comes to 12.2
